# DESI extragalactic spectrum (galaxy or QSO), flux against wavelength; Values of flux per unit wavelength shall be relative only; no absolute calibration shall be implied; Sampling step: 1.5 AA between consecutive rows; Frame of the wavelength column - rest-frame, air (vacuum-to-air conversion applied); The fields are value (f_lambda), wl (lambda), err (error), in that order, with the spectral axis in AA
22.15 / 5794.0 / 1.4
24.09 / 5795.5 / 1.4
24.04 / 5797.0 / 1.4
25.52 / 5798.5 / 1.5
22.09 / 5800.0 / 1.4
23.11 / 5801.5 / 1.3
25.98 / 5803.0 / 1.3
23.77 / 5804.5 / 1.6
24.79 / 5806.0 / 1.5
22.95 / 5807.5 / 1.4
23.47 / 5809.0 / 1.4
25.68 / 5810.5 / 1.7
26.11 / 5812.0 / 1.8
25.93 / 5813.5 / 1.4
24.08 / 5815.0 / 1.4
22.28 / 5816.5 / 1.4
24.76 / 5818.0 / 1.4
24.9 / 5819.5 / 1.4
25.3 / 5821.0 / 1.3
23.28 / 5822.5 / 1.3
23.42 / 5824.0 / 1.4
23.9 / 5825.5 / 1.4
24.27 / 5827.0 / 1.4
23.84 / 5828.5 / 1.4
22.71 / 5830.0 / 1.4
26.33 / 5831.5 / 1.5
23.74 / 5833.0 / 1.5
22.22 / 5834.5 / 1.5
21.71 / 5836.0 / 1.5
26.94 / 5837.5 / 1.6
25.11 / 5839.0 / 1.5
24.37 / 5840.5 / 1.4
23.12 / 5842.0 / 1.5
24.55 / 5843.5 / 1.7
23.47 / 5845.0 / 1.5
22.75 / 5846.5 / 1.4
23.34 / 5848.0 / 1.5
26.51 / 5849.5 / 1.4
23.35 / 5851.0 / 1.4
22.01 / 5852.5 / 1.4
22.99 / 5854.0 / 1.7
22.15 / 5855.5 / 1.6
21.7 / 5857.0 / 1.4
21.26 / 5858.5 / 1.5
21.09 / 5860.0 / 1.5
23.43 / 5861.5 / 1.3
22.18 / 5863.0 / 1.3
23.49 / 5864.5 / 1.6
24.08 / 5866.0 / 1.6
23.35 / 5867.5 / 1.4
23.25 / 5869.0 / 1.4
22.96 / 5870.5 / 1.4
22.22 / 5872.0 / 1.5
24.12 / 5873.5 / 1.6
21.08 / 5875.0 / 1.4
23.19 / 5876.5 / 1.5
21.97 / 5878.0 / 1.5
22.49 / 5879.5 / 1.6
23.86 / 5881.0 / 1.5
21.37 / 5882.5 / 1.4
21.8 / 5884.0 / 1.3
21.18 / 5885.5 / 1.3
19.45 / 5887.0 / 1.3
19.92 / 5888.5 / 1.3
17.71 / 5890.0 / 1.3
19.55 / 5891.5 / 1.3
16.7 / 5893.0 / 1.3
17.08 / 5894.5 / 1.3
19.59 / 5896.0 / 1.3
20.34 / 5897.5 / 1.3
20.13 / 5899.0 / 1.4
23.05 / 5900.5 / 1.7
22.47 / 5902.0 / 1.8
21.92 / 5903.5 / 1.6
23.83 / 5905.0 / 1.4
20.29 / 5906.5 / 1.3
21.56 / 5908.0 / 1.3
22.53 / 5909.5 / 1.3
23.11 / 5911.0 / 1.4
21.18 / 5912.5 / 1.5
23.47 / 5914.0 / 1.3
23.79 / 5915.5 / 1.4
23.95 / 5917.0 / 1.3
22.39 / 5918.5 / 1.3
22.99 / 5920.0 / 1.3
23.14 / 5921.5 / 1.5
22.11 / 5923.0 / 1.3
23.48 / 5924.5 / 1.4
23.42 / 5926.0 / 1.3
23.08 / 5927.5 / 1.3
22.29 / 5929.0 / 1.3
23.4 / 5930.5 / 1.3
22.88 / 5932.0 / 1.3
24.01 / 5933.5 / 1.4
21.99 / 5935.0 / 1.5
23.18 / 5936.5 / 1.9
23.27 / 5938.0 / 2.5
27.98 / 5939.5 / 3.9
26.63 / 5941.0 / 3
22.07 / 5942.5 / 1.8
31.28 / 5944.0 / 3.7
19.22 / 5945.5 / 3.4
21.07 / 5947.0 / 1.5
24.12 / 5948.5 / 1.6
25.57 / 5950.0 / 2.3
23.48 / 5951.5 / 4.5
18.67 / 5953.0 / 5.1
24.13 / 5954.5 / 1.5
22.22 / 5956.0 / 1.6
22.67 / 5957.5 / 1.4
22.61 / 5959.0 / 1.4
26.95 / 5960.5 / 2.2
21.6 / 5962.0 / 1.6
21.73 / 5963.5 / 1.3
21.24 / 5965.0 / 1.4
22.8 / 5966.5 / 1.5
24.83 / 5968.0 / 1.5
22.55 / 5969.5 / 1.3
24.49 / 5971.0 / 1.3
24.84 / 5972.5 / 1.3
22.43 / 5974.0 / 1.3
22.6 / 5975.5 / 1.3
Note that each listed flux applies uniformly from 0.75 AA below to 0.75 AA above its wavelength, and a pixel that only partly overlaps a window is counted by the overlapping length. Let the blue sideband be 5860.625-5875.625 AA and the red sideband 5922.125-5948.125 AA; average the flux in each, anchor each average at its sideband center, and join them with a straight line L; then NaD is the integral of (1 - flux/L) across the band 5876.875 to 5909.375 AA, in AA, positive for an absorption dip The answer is 3.4 AA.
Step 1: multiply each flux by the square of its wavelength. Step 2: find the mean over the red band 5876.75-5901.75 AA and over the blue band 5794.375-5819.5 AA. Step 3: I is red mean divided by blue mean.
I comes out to 0.9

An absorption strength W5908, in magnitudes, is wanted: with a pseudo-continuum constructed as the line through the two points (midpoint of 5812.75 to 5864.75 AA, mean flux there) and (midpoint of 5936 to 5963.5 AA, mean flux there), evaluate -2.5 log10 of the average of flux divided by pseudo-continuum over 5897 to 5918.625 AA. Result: 0.06 mag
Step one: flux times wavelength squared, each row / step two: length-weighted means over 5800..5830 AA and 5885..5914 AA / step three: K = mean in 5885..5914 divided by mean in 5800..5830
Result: 0.88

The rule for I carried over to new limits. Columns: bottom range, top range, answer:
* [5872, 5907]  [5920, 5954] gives 1.13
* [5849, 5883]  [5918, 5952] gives 1.06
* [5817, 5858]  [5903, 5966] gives 1.00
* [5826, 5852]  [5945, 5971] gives 0.99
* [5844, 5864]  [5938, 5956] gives 1.08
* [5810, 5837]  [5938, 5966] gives 1.02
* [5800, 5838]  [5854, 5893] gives 0.92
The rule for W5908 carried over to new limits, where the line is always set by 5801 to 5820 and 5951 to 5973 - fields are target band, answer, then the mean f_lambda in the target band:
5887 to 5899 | 0.25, 18.8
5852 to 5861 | 0.10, 21.9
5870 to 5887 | 0.07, 22.2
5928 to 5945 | -0.05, 24.4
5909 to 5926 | 0.02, 22.9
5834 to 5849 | 0.01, 23.8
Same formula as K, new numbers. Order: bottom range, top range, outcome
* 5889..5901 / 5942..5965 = 1.23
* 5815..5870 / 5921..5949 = 1.04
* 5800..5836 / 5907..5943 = 1.00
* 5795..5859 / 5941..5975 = 1.02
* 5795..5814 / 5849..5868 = 0.95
